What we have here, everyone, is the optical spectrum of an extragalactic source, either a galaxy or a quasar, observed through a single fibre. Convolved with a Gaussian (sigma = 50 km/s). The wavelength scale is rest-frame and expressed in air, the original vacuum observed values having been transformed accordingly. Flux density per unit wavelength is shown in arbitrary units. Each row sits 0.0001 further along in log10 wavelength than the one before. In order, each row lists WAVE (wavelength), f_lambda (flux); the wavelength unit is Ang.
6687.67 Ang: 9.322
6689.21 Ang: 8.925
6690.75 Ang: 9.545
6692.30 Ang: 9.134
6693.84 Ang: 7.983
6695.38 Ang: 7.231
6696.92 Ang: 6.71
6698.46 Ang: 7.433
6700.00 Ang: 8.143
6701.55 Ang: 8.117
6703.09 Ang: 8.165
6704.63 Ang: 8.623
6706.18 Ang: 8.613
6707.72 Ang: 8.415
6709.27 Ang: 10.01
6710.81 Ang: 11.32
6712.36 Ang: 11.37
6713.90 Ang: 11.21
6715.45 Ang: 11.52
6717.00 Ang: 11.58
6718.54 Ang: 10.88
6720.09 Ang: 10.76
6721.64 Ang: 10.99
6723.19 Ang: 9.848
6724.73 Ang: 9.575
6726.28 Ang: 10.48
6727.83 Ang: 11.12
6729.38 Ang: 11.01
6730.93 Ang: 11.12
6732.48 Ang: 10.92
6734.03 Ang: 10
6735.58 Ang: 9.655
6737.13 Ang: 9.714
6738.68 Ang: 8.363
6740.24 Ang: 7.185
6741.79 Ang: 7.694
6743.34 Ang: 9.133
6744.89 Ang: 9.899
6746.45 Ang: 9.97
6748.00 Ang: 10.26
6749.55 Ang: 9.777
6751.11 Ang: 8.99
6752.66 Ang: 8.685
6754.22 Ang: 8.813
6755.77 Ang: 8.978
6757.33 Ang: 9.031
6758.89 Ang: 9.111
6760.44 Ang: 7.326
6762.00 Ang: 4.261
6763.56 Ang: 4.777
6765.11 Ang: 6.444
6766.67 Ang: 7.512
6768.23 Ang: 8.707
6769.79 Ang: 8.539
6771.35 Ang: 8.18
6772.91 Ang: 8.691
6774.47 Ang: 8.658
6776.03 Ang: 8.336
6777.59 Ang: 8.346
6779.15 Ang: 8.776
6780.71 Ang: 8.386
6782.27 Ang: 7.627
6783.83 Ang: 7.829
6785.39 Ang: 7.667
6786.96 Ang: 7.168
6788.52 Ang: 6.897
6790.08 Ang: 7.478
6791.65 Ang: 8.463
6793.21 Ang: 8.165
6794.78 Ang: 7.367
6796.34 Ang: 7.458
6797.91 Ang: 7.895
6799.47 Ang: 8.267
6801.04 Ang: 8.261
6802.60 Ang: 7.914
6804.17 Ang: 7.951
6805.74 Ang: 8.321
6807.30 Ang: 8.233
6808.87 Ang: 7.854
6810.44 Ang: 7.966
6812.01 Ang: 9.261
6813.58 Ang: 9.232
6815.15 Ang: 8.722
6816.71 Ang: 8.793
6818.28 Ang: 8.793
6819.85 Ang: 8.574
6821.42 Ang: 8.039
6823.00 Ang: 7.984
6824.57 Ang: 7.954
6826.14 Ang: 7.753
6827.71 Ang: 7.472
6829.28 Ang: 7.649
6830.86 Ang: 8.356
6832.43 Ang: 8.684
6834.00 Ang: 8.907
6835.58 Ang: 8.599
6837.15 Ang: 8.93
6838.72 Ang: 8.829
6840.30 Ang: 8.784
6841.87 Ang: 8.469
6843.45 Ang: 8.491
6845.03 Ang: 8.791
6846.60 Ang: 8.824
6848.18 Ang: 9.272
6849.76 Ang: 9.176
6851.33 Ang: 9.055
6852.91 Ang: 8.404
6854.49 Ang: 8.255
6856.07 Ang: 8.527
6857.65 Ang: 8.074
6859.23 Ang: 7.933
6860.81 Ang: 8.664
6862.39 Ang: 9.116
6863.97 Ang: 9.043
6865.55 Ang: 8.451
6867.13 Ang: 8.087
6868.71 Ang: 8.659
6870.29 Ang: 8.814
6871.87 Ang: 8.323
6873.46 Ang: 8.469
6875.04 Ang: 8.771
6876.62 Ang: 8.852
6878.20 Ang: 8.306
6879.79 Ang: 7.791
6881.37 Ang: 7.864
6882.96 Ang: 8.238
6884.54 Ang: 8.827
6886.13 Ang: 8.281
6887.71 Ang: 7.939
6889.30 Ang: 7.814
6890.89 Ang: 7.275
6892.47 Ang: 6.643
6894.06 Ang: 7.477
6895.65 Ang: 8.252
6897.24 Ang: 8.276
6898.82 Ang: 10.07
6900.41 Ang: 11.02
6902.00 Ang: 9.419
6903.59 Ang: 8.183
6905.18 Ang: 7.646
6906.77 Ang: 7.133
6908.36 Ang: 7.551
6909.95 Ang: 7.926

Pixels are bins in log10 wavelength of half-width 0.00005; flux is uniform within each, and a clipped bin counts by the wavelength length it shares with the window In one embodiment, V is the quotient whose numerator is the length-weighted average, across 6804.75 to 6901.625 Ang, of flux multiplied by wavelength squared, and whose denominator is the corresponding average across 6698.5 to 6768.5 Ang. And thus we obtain 0.9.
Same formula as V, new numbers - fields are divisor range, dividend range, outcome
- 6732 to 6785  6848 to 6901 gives 1.03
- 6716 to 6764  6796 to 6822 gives 0.91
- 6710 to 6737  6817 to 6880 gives 0.82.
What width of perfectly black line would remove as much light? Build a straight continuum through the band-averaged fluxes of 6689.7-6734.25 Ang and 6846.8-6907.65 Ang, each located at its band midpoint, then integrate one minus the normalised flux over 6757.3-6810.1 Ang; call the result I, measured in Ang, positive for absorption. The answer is 7.8 Ang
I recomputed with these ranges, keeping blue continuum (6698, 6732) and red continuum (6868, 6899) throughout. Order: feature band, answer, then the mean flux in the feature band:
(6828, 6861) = 0.19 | 8.58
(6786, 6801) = 2.41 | 7.71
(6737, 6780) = 5.54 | 8.34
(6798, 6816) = 1.39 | 8.35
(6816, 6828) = 0.93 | 8.19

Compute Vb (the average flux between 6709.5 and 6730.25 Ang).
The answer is 10.9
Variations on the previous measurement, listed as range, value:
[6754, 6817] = 7.98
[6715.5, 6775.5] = 9.14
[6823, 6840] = 8.31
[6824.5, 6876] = 8.54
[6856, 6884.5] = 8.45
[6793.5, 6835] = 8.22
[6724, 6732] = 10.7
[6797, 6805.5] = 8.06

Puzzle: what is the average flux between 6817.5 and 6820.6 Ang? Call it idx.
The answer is 8.68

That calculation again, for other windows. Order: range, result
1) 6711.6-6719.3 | 11.3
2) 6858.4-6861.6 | 8.29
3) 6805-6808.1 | 8.29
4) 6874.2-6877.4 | 8.82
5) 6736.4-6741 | 8.4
